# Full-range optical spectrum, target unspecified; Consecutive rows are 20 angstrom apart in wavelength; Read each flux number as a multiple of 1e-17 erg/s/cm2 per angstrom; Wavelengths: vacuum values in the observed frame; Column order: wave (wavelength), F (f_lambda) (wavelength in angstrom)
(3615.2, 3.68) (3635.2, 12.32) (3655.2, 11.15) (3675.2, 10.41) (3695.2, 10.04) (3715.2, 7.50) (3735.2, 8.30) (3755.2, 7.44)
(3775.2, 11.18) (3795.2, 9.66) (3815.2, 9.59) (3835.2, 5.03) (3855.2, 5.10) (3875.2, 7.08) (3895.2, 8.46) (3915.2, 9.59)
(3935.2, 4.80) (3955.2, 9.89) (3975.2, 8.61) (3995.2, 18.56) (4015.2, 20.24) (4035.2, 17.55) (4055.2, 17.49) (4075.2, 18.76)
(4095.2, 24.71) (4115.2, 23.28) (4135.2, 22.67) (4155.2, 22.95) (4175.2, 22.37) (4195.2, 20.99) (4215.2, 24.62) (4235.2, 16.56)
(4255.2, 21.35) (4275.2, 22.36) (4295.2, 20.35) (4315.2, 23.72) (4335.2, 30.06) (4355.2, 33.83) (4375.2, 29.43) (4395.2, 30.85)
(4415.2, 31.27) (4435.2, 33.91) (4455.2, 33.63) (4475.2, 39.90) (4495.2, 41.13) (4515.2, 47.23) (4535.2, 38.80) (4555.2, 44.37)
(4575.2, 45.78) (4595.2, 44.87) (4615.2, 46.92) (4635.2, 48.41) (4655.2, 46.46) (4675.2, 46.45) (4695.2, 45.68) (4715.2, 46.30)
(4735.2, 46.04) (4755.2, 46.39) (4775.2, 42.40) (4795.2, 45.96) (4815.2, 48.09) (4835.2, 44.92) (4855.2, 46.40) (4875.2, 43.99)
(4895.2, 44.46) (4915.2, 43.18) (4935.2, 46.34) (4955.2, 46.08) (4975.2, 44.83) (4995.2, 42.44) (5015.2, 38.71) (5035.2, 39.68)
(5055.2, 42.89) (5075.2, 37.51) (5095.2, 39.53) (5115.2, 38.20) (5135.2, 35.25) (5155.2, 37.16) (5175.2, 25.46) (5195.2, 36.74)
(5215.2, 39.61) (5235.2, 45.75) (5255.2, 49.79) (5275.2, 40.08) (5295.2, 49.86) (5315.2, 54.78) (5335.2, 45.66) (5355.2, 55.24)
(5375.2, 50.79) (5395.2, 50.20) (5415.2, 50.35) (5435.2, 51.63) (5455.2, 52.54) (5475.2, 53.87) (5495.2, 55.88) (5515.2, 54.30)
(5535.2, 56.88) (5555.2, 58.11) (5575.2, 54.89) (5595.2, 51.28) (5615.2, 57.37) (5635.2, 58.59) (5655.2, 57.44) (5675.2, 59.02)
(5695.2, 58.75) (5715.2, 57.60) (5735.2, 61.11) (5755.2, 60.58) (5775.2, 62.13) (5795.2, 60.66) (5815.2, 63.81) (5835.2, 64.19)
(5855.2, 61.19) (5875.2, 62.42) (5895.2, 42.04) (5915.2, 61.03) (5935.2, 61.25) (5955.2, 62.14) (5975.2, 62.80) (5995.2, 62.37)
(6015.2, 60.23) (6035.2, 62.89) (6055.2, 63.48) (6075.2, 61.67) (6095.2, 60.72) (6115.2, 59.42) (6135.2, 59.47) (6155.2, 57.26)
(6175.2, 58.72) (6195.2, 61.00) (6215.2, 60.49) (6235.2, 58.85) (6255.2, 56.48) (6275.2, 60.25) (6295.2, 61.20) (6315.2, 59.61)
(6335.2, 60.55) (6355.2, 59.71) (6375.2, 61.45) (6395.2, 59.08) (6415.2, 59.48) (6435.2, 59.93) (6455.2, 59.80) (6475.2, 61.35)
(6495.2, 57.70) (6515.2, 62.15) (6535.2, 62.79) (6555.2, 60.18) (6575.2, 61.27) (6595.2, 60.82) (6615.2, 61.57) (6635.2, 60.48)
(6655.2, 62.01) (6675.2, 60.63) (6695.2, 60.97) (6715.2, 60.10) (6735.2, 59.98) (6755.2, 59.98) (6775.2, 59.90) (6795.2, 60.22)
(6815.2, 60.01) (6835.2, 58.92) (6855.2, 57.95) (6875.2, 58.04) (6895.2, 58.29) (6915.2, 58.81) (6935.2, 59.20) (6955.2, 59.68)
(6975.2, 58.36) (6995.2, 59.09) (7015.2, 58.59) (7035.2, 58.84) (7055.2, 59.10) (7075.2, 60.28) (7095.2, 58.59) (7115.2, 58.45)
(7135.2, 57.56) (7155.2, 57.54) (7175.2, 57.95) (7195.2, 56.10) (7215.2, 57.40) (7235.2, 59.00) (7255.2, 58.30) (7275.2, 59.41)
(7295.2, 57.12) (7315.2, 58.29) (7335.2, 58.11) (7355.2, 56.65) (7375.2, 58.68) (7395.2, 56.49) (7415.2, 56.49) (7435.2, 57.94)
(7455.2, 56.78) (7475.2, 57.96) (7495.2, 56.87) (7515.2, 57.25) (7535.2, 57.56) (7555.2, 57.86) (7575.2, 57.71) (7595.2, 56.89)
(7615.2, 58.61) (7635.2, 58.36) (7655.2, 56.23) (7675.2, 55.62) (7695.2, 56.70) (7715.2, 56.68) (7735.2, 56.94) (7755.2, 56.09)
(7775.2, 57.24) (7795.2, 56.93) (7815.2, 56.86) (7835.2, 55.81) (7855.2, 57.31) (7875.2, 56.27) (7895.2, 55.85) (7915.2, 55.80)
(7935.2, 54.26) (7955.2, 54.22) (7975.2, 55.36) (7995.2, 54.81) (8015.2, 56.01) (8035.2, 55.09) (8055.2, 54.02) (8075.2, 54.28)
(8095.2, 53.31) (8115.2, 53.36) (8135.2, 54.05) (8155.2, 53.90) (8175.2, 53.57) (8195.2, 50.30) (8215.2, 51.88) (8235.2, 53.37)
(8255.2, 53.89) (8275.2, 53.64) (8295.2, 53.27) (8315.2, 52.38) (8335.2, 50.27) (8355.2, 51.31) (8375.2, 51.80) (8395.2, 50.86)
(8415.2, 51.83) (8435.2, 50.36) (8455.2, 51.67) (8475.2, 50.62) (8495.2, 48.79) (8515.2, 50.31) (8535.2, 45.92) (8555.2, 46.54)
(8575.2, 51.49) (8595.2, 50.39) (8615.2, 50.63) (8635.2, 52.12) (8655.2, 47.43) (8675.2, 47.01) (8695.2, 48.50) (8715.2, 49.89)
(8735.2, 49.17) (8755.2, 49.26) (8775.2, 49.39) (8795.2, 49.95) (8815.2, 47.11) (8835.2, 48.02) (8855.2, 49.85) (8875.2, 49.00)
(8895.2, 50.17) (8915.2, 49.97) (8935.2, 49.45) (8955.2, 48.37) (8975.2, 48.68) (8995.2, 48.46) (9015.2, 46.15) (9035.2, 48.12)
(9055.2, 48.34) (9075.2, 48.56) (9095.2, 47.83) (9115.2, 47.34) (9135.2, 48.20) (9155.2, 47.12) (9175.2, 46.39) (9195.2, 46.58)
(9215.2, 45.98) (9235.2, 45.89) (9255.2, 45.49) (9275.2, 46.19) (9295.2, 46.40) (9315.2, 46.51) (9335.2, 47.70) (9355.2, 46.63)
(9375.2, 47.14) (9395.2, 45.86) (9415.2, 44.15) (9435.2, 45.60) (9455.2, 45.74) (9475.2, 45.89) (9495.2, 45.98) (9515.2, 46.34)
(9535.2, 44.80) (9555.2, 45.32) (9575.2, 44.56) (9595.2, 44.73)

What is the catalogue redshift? 0.00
